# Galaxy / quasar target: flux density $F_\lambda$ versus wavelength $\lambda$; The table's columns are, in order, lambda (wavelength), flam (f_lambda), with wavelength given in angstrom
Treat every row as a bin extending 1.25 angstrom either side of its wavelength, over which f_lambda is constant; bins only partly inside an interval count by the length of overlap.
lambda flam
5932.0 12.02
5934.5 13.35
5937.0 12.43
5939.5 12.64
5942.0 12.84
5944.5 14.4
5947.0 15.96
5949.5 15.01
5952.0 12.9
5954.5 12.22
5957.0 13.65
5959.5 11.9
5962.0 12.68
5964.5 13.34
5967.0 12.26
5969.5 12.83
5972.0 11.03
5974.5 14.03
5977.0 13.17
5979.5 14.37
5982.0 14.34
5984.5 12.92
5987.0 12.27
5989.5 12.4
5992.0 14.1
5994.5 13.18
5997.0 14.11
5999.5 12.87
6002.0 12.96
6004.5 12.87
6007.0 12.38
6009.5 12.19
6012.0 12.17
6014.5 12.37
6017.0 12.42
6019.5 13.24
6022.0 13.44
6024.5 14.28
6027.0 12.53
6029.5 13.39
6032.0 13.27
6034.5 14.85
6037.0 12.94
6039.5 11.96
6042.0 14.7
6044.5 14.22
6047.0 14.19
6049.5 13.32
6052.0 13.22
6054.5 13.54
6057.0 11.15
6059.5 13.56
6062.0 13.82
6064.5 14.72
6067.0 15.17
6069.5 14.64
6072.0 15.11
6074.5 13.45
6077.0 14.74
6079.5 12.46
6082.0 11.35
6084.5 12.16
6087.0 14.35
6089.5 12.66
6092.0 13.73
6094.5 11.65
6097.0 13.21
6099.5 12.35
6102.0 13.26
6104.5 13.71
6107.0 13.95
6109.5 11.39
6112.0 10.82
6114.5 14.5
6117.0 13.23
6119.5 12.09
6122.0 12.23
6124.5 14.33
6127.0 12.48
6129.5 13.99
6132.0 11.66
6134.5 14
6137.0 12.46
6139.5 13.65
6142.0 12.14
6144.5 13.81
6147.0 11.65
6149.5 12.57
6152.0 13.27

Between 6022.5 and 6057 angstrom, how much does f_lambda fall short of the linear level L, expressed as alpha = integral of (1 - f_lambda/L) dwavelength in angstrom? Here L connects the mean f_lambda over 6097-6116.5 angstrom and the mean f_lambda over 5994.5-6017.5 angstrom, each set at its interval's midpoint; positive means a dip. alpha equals -1.9 angstrom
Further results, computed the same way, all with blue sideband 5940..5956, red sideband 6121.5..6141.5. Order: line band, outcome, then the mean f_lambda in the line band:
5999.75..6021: 1.5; 12.6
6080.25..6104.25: 0.9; 12.8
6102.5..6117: 0.3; 12.9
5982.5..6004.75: 0.8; 13.1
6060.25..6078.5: -1.5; 14.5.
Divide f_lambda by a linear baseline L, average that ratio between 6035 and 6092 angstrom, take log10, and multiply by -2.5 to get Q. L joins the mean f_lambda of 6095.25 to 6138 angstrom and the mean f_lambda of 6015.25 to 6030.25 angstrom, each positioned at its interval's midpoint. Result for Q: -0.04 mag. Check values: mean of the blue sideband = 13.2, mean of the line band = 13.5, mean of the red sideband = 12.9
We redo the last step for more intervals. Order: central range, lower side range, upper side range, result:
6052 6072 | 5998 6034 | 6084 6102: -0.074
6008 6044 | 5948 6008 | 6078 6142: -0.011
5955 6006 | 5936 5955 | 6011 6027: 0.021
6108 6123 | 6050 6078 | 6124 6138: 0.074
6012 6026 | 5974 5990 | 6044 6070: 0.041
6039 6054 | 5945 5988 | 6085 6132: -0.049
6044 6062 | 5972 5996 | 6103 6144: -0.016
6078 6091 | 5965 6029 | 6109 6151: 0.017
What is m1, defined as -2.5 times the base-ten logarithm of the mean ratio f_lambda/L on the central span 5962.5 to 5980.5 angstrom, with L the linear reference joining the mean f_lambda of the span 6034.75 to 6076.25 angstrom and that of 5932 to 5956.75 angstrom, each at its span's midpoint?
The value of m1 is 0.046 mag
